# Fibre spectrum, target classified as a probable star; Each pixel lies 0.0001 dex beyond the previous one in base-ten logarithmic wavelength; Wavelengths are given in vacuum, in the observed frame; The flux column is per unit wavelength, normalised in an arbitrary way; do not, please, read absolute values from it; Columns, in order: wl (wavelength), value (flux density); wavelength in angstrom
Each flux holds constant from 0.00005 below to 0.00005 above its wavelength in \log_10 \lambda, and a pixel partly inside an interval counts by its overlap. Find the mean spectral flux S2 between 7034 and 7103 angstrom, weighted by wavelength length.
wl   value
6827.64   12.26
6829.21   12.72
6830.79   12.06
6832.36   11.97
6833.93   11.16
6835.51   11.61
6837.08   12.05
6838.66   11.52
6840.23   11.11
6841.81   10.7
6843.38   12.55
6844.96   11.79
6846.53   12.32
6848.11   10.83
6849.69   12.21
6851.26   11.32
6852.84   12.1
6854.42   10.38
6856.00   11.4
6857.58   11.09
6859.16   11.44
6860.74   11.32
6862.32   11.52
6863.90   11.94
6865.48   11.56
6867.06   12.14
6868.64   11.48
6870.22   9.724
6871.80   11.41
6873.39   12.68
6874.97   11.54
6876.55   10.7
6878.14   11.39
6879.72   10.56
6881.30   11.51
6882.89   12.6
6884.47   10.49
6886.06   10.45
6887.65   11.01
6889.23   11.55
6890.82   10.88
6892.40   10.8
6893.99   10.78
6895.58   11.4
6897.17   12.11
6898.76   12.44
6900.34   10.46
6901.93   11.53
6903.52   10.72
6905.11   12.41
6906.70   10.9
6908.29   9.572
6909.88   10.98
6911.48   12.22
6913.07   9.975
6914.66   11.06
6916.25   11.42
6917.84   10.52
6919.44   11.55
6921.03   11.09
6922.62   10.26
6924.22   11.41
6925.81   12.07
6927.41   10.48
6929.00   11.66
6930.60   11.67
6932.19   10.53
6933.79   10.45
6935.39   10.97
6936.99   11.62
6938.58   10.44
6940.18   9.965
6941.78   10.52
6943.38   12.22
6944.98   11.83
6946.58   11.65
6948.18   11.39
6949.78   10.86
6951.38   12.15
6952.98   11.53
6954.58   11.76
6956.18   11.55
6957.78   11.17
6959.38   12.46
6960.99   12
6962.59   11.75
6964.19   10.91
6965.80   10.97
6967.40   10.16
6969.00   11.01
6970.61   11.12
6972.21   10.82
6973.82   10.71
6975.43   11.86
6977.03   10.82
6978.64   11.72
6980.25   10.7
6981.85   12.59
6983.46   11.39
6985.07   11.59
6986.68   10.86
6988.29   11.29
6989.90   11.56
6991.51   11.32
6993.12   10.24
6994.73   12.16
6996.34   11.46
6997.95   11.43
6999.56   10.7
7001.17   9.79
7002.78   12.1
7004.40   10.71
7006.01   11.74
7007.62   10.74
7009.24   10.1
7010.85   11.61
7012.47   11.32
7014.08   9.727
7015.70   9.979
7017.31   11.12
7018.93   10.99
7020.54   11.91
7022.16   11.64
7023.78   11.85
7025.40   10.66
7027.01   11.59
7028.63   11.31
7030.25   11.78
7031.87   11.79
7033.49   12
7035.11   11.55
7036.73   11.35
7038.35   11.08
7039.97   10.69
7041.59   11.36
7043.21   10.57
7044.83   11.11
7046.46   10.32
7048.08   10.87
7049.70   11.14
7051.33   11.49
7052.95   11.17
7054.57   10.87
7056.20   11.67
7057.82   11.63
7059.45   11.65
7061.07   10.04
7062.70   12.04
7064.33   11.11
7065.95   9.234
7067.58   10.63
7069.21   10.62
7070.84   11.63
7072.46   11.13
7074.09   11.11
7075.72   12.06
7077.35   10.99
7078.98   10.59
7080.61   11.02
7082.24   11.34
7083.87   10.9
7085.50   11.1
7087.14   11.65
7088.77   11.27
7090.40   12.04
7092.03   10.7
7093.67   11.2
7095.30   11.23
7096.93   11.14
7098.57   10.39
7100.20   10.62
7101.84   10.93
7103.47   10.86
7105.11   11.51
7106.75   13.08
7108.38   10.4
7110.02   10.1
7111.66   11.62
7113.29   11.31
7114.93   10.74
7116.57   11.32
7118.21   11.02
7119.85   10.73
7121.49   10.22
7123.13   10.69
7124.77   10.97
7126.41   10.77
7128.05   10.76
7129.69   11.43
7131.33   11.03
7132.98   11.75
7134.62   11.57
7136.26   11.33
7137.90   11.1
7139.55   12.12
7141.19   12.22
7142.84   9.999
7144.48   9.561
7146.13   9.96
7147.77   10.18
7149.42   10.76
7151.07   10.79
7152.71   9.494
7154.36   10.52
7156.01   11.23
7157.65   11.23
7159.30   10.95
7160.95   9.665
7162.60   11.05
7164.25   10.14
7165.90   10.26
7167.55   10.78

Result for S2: 11.1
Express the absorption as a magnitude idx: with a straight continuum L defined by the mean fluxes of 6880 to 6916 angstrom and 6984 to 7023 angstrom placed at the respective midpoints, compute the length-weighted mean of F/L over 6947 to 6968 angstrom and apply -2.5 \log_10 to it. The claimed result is -0.03 mag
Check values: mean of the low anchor 11.2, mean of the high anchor 11.1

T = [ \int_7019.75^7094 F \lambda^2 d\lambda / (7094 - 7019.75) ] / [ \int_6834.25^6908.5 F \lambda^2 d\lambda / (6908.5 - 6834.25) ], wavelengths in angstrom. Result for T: 1.0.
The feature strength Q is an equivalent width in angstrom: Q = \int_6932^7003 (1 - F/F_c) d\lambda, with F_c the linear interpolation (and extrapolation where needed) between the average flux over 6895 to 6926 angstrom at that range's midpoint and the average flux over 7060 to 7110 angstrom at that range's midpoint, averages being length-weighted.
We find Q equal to -0.6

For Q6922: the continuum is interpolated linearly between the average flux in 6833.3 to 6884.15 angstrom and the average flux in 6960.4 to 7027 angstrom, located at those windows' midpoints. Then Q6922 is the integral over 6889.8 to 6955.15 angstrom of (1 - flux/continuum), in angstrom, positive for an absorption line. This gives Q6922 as 0.9 angstrom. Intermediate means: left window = 11.5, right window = 11.2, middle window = 11.2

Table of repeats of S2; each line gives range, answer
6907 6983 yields 11.2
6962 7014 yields 11.1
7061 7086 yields 11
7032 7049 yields 11.1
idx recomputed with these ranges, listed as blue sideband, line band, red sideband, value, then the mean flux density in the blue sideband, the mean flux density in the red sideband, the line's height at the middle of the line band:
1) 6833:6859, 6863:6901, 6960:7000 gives 0.01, 11.5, 11.3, 11.4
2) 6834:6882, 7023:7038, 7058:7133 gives -0.03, 11.5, 11.1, 11.2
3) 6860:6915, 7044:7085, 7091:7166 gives -0.01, 11.3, 10.9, 11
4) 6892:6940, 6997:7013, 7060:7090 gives 0.00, 11.1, 11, 11.1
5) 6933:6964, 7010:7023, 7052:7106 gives 0.02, 11.4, 11.1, 11.2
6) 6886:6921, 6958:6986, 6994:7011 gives -0.02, 11.1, 11.1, 11.1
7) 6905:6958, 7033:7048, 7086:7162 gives 0.00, 11.2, 11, 11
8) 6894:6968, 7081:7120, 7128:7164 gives -0.02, 11.2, 10.8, 10.9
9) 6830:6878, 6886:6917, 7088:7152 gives 0.03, 11.5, 11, 11.4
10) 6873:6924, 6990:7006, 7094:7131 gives -0.01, 11.2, 11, 11.1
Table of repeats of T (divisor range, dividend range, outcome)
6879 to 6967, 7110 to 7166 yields 1.03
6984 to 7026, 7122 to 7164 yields 1.01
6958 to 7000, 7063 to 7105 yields 1.01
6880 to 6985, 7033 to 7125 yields 1.03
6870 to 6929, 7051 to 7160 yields 1.05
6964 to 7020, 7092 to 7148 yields 1.03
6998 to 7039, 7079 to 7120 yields 1.02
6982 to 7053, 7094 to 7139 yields 1.02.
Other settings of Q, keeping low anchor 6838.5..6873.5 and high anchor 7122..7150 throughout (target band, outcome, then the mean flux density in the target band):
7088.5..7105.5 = -0.07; 11.1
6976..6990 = -0.19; 11.4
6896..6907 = -0.14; 11.5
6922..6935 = 0.31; 11.1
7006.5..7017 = 0.51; 10.6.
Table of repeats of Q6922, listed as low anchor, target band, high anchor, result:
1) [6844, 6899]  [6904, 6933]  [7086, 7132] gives 0.59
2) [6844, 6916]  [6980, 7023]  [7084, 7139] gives 0.22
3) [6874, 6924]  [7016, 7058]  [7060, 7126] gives -0.78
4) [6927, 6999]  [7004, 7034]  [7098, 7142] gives 0.11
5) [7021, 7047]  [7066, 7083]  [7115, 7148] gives 0.20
